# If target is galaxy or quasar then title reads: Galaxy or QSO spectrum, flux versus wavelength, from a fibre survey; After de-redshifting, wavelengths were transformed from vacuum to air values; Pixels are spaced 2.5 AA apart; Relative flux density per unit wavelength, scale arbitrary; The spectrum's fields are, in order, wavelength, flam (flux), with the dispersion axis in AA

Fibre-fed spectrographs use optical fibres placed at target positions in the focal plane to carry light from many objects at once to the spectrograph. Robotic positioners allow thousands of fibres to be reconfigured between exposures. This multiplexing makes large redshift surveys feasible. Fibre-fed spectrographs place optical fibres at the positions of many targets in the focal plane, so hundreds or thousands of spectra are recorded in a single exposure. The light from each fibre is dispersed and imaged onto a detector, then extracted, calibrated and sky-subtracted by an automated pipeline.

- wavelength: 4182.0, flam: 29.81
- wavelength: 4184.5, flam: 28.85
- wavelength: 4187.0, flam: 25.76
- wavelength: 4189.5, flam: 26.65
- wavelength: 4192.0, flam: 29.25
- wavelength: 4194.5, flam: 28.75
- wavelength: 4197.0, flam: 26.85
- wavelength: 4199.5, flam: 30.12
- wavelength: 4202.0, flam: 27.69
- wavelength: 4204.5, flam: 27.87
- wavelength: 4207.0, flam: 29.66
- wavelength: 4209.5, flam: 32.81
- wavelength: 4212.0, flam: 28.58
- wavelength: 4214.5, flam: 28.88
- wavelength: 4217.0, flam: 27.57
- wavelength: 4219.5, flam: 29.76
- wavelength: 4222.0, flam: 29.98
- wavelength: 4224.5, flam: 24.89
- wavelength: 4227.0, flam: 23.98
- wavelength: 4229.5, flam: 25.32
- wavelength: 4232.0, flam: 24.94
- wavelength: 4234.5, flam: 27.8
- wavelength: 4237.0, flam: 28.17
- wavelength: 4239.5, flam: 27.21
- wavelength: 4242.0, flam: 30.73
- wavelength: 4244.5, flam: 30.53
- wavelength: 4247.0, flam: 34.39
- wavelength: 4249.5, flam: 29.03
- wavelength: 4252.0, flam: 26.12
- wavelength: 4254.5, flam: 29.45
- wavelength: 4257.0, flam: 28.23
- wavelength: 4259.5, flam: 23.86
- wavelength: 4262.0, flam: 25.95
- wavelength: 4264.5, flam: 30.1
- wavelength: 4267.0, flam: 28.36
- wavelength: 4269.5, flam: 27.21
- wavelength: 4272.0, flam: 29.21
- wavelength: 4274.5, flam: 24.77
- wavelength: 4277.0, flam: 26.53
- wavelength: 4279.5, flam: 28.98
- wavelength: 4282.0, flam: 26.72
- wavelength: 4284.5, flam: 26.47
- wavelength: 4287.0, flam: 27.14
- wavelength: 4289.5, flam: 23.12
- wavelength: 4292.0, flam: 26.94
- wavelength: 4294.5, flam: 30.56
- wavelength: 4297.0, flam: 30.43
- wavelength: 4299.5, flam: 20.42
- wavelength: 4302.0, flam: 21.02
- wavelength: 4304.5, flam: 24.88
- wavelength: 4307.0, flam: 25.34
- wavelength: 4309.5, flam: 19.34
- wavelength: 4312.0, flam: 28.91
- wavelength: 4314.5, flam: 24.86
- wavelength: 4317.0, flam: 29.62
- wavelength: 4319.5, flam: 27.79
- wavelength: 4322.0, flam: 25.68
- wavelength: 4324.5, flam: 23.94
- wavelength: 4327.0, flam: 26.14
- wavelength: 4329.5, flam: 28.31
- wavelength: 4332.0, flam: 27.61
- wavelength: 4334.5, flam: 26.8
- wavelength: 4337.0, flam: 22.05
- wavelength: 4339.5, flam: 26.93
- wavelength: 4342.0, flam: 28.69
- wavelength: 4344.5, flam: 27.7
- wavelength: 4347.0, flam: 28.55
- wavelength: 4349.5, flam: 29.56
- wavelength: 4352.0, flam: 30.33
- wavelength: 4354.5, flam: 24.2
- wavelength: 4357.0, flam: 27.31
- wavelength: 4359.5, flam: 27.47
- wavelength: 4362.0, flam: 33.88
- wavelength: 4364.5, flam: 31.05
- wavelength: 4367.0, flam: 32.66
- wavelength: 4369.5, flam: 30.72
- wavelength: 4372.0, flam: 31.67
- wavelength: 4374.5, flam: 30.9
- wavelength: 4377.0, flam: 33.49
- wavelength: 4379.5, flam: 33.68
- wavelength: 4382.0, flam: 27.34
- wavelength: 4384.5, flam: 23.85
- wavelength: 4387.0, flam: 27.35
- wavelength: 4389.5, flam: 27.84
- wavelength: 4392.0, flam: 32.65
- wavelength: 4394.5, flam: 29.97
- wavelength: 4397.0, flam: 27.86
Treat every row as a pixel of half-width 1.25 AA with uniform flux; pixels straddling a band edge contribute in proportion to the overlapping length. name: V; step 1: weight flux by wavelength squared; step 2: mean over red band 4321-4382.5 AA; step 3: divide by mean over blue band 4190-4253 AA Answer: 1.07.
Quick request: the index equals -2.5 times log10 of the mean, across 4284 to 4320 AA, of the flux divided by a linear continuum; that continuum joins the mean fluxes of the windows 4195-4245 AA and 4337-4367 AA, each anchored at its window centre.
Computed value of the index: 0.11 mag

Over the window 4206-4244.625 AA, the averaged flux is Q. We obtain 28.1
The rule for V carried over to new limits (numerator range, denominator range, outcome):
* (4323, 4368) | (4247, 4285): 1.05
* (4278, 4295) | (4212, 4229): 1.01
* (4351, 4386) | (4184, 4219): 1.13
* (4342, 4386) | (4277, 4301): 1.15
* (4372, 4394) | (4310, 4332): 1.15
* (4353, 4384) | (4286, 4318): 1.22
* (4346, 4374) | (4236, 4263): 1.10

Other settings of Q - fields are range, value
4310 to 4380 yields 28.4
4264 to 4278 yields 27.6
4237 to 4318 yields 27.1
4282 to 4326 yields 25.7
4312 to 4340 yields 26.4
